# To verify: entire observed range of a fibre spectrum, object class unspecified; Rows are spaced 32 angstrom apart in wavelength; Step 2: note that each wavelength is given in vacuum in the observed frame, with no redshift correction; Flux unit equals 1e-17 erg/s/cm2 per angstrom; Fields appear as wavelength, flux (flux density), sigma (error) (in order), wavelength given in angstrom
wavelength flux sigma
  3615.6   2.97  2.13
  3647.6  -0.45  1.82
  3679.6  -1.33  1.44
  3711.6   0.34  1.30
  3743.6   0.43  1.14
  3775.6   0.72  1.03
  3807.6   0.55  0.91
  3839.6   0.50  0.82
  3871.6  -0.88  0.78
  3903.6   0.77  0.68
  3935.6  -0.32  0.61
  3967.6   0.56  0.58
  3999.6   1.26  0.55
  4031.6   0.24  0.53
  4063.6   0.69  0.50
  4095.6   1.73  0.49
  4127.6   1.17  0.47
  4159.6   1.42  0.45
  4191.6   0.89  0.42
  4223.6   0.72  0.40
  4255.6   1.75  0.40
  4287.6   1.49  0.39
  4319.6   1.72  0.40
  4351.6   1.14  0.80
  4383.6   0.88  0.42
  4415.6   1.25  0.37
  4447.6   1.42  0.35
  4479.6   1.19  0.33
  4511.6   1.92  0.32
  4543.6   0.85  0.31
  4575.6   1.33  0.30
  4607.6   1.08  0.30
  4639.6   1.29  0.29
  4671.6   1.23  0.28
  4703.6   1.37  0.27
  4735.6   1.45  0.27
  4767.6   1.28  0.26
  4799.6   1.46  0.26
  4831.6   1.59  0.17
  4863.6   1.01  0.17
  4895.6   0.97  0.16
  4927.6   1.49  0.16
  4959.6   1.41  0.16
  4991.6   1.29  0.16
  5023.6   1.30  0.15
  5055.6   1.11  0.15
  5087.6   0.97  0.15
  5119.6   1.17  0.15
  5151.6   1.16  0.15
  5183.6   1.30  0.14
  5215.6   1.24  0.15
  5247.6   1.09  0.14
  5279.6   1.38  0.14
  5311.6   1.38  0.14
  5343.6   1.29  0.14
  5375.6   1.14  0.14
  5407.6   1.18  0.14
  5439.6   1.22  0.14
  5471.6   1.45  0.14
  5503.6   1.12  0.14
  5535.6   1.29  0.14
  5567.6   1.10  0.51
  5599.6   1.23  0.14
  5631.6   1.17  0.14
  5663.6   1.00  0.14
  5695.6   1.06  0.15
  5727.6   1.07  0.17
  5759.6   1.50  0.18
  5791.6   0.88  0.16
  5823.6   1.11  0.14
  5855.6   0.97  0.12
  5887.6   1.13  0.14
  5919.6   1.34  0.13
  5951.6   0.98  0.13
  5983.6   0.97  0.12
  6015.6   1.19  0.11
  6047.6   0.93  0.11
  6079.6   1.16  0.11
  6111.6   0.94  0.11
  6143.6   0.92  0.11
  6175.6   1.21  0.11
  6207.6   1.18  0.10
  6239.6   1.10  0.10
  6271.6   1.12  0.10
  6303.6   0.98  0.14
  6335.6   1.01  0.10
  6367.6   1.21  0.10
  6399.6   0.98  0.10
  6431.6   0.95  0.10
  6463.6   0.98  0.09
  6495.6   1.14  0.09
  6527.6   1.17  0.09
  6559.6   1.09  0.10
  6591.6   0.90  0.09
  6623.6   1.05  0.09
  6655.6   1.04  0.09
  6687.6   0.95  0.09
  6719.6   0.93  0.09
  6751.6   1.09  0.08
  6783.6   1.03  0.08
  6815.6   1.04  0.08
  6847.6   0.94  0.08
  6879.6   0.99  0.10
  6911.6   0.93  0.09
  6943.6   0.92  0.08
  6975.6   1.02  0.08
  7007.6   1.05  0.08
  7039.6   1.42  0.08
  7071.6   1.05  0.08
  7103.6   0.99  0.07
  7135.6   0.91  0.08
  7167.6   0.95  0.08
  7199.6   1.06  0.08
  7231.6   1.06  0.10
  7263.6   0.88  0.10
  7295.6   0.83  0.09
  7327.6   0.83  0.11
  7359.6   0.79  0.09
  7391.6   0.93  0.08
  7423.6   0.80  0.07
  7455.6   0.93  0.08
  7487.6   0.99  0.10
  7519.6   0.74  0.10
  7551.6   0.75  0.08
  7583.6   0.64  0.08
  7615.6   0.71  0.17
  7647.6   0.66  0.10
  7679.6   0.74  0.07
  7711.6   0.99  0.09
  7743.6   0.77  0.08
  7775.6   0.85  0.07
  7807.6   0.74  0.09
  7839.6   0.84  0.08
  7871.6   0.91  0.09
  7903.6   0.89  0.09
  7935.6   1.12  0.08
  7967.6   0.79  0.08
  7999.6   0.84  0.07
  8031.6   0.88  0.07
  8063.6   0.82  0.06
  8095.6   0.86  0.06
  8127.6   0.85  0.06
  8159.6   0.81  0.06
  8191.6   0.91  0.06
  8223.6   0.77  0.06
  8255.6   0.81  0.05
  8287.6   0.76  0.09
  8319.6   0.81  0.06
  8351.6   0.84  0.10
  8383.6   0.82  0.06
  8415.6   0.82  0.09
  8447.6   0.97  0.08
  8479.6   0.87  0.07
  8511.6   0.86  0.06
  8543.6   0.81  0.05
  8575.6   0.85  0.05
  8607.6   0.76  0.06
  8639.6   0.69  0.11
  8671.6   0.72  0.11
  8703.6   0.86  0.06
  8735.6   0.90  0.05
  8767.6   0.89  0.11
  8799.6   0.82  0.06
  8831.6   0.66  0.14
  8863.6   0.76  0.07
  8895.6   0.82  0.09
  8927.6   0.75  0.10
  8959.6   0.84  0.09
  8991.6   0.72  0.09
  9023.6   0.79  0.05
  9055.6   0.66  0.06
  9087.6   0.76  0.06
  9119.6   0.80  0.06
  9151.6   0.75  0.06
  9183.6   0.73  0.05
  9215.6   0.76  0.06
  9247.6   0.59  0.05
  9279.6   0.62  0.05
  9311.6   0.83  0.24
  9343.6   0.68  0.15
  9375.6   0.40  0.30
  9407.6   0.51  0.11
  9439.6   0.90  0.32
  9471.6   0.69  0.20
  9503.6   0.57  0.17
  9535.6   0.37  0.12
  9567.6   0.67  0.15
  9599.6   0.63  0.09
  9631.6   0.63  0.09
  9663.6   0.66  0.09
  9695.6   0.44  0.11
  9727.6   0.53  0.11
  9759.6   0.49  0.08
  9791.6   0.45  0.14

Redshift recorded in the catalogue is 0.072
